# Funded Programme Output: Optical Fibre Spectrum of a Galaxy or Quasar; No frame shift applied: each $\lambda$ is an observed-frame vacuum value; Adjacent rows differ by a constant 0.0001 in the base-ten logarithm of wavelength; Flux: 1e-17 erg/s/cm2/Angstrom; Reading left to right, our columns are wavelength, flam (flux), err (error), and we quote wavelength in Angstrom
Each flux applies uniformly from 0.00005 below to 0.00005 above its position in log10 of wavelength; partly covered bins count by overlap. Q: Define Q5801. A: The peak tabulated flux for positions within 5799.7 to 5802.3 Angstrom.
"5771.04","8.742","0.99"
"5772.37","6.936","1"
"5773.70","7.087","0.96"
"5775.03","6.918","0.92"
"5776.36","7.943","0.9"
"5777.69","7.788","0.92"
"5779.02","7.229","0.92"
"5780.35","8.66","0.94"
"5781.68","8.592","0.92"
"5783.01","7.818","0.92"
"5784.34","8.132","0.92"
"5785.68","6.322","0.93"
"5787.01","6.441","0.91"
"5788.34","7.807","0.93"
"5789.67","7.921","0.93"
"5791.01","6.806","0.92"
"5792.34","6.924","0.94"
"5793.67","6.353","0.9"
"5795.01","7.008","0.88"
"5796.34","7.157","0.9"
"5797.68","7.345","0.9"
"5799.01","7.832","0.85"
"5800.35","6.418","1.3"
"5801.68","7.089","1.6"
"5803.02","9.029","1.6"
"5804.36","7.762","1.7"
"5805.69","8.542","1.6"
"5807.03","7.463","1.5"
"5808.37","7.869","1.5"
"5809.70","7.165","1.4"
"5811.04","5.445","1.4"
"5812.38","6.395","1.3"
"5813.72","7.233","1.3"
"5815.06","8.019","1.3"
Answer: 7.089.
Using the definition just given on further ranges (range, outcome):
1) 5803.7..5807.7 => 8.542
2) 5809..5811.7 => 7.165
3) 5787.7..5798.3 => 7.921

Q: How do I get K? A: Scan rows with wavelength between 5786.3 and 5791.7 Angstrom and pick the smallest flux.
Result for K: 6.441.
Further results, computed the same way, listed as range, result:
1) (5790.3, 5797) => 6.353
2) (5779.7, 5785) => 7.818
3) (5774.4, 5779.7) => 6.918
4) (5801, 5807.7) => 7.089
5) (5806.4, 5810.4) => 7.165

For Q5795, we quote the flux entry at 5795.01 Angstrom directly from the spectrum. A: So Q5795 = 7.008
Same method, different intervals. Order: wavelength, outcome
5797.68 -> 7.345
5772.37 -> 6.936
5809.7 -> 7.165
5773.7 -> 7.087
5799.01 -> 7.832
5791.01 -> 6.806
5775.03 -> 6.918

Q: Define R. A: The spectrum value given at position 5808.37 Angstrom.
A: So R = 7.869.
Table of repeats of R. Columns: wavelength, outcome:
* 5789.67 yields 7.921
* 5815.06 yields 8.019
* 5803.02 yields 9.029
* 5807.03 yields 7.463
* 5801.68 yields 7.089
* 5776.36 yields 7.943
